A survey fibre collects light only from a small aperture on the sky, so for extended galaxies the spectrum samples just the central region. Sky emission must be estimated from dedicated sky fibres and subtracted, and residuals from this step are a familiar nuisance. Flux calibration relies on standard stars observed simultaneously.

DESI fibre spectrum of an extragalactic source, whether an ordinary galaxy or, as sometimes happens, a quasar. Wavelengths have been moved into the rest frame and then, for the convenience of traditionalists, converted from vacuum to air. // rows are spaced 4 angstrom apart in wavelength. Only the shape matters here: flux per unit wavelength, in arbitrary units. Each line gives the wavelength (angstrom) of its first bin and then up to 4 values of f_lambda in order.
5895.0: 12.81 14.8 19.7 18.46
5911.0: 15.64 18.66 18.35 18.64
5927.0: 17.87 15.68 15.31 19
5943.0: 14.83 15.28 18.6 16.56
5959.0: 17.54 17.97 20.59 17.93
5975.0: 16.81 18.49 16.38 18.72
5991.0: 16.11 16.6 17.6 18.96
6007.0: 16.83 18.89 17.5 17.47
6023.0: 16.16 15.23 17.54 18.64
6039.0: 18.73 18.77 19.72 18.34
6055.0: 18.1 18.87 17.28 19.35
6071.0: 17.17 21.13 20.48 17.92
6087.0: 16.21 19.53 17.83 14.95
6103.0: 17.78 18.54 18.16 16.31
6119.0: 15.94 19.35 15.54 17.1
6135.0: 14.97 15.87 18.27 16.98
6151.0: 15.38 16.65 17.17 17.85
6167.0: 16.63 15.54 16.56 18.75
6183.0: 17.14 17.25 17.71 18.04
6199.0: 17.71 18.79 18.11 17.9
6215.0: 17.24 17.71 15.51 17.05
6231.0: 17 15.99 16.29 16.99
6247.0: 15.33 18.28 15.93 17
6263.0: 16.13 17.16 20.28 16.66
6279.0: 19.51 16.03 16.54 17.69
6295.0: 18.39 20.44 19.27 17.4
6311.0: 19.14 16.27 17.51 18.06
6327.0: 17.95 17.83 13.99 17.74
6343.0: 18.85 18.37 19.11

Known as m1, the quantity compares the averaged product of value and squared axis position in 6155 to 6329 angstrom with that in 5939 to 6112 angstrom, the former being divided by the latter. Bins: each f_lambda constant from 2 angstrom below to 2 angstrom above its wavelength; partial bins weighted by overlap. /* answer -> 1.05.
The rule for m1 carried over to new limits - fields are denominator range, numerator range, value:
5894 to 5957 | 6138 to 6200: 1.09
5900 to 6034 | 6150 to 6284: 1.07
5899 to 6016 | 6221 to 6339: 1.10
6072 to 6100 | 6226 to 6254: 0.95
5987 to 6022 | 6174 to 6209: 1.08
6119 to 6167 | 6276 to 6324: 1.13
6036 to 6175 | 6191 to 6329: 1.05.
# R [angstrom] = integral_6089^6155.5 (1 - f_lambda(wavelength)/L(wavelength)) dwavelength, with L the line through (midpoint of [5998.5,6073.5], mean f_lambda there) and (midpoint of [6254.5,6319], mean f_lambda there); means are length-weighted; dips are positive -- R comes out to 3.3 angstrom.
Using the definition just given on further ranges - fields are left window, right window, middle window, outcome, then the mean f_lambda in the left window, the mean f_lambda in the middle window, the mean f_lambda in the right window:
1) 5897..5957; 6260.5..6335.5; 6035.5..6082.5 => -4.0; 17.2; 18.9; 17.8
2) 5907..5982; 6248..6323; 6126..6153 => 2.0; 17.4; 16.3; 17.7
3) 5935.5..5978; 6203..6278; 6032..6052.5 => -1.7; 17.5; 18.8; 17.1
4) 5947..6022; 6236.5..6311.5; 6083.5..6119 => 0.5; 17.7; 17.4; 17.6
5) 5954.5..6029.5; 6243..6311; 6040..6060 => -1.4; 17.5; 18.8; 17.7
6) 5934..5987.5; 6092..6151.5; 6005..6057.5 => -1.9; 17.4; 17.8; 16.9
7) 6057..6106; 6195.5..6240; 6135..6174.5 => 2.4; 18.2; 16.6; 17.3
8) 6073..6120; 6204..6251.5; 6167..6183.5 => 0.4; 17.9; 16.9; 16.9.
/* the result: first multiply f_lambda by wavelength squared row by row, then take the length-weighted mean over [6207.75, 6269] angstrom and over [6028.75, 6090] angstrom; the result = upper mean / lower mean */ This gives 0.96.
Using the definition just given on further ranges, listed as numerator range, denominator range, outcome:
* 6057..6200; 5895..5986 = 1.07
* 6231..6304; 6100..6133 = 1.06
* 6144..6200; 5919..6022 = 1.05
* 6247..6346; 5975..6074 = 1.08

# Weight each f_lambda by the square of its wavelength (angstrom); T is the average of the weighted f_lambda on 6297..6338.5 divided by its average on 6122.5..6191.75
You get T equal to 1.11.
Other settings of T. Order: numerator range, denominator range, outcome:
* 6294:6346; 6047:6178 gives 1.10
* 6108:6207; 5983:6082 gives 0.99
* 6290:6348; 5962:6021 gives 1.12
